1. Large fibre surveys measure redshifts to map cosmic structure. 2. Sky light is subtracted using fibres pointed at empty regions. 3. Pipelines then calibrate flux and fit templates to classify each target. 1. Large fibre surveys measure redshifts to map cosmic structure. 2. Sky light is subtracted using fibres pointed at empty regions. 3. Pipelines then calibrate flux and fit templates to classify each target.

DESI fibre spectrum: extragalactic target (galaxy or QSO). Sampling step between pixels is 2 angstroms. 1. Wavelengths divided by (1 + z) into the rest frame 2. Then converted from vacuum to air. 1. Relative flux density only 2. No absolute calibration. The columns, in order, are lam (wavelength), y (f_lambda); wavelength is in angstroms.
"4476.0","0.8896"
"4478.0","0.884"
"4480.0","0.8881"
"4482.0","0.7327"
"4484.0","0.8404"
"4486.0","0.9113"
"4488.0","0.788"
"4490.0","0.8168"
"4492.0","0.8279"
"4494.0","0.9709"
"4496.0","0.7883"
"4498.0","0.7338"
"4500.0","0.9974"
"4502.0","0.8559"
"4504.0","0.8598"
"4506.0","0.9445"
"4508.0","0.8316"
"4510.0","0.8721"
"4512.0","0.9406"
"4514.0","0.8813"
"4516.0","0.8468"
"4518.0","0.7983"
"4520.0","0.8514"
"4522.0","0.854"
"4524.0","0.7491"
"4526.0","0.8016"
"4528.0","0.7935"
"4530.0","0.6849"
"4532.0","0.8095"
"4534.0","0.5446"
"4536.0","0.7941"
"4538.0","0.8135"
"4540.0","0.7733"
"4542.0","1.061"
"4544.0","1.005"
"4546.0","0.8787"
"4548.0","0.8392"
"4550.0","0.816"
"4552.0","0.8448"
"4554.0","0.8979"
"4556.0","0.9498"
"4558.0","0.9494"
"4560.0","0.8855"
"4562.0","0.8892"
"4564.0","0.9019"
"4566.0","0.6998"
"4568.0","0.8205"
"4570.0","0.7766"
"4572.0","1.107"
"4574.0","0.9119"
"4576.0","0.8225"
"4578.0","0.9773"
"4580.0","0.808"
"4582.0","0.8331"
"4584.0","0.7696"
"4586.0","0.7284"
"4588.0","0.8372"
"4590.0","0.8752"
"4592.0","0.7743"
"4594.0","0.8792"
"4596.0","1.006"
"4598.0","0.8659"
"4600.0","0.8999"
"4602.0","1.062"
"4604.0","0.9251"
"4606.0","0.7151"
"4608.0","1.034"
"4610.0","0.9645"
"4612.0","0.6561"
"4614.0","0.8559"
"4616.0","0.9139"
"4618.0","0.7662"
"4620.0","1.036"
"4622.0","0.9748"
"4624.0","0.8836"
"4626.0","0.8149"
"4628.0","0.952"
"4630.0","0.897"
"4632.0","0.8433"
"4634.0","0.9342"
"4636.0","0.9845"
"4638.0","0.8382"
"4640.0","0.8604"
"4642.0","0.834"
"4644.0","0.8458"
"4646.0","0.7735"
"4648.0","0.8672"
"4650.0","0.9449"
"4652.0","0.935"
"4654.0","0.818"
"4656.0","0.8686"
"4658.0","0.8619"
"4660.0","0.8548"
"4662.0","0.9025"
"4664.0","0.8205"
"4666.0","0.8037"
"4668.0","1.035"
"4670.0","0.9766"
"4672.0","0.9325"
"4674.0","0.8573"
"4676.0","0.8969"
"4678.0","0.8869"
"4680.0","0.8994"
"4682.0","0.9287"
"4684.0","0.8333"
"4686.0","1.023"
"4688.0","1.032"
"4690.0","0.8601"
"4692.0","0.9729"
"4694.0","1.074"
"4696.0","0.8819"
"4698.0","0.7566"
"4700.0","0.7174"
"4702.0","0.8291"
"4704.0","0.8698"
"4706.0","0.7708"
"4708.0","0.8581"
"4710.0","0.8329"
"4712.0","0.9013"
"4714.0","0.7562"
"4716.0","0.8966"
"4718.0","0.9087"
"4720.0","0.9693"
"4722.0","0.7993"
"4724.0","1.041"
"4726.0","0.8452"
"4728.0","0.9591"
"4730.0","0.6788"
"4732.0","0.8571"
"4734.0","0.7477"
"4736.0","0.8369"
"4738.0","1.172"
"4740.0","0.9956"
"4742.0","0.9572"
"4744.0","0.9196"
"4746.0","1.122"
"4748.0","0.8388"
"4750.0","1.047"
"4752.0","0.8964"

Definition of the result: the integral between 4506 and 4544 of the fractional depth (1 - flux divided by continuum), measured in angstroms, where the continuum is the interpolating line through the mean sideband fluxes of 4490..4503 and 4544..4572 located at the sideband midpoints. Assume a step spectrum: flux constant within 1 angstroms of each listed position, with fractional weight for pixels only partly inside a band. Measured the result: 1.75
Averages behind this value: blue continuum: 0.859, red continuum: 0.872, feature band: 0.825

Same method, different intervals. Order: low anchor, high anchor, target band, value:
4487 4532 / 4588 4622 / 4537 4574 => -0.9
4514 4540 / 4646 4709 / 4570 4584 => -1.3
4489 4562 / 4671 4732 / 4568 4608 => -0.7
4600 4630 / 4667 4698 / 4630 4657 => 1.1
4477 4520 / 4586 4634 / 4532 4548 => 0.6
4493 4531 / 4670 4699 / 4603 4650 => 0.8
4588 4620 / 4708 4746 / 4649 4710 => 0.2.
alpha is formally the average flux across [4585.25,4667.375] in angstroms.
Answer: 0.877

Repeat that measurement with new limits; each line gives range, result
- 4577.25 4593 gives 0.823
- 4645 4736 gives 0.878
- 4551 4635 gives 0.88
